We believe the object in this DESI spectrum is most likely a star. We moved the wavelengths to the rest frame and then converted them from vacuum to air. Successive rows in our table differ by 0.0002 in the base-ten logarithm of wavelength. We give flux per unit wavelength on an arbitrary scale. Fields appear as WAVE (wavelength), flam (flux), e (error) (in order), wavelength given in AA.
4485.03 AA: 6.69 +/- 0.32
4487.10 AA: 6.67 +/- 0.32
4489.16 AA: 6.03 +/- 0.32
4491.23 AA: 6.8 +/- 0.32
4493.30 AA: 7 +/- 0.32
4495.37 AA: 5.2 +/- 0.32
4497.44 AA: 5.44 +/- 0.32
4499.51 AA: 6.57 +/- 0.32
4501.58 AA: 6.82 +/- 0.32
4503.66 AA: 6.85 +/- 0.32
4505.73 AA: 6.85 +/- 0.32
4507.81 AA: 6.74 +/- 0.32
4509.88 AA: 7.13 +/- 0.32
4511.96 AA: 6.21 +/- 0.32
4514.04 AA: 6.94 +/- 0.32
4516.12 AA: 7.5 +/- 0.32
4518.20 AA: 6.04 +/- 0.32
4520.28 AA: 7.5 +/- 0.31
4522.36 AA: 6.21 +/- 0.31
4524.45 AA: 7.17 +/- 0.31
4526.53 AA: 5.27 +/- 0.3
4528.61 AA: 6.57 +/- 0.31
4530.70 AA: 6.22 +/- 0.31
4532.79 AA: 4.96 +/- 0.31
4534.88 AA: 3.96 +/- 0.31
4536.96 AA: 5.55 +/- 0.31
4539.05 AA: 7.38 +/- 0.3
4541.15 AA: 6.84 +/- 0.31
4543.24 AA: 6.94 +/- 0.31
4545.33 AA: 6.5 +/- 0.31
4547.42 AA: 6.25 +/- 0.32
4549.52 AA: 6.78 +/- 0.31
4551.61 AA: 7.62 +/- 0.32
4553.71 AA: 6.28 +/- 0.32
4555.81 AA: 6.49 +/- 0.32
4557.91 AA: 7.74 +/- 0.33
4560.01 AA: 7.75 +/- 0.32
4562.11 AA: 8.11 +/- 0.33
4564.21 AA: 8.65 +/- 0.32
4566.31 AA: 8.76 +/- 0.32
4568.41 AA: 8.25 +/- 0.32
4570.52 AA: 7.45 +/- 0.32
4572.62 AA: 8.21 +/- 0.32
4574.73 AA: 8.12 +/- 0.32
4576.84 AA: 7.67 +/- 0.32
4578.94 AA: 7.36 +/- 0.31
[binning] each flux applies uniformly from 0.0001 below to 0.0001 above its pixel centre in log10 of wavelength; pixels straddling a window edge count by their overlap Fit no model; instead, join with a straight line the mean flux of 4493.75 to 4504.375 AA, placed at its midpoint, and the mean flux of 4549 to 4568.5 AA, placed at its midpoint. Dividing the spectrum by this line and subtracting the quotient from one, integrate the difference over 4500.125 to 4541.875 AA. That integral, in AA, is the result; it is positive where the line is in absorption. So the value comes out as 1.7 AA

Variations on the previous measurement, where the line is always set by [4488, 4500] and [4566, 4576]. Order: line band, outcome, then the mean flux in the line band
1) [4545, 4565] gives 1.25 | 7.22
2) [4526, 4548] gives 3.63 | 6.06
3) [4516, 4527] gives 0.38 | 6.61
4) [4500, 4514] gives -0.61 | 6.77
